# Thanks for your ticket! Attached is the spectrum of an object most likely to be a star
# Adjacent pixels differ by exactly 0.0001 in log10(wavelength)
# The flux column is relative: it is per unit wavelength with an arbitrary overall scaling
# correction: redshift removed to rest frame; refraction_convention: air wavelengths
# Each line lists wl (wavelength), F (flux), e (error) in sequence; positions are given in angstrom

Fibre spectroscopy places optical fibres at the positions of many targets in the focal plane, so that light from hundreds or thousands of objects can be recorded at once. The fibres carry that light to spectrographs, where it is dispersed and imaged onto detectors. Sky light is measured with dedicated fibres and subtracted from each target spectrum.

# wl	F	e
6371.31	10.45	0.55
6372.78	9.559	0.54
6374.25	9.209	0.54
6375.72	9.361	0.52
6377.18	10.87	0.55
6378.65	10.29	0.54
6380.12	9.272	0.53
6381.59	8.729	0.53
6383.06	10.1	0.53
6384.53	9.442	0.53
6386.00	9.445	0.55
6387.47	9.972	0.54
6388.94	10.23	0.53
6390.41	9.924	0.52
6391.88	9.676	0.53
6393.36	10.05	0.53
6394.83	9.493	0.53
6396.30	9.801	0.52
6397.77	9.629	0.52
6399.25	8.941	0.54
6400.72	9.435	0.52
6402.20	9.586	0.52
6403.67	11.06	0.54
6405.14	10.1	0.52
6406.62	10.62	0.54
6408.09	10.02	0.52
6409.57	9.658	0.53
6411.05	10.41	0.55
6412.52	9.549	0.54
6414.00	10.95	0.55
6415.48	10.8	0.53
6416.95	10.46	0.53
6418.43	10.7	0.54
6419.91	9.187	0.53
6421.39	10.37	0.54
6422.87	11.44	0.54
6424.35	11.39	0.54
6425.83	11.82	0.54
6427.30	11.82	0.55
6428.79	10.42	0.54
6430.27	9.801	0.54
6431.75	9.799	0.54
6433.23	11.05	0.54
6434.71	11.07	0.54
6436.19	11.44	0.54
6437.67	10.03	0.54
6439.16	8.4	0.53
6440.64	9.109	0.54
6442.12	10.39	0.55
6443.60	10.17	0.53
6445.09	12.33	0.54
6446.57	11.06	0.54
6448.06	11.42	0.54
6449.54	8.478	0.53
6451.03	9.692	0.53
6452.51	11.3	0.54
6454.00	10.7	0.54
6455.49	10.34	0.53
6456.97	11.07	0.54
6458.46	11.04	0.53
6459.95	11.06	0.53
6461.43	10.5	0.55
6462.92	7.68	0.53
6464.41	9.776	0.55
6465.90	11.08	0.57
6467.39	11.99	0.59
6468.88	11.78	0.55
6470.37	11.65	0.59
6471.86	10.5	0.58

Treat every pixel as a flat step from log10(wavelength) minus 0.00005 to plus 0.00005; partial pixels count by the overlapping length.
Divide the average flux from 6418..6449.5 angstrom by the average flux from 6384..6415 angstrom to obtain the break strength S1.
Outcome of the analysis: 1.07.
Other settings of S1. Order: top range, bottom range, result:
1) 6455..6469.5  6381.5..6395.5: 1.09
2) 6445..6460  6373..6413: 1.09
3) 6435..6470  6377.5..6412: 1.07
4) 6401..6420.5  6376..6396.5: 1.04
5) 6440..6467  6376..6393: 1.06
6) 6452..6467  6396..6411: 1.06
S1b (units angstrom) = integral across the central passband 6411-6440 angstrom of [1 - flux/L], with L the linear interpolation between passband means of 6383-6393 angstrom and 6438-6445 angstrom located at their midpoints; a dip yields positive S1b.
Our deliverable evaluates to -2.2 angstrom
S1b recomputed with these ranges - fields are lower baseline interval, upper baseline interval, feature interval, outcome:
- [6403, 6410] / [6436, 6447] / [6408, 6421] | 0.1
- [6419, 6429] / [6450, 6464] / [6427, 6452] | 0.7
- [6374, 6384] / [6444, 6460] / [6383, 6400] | 0.3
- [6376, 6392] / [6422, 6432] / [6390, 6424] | 1.1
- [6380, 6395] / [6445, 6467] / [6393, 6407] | 0.0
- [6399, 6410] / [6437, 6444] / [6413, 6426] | -1.2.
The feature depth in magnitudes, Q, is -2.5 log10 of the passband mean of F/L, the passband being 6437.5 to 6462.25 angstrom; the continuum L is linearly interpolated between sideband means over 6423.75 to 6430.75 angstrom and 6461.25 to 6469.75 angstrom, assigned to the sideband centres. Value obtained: 0.03 mag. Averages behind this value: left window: 11.1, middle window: 10.4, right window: 10.5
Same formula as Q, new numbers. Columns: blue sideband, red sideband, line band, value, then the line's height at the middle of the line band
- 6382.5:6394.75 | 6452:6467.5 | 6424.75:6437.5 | -0.07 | 10.2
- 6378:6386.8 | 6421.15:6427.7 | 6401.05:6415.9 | 0.05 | 10.7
